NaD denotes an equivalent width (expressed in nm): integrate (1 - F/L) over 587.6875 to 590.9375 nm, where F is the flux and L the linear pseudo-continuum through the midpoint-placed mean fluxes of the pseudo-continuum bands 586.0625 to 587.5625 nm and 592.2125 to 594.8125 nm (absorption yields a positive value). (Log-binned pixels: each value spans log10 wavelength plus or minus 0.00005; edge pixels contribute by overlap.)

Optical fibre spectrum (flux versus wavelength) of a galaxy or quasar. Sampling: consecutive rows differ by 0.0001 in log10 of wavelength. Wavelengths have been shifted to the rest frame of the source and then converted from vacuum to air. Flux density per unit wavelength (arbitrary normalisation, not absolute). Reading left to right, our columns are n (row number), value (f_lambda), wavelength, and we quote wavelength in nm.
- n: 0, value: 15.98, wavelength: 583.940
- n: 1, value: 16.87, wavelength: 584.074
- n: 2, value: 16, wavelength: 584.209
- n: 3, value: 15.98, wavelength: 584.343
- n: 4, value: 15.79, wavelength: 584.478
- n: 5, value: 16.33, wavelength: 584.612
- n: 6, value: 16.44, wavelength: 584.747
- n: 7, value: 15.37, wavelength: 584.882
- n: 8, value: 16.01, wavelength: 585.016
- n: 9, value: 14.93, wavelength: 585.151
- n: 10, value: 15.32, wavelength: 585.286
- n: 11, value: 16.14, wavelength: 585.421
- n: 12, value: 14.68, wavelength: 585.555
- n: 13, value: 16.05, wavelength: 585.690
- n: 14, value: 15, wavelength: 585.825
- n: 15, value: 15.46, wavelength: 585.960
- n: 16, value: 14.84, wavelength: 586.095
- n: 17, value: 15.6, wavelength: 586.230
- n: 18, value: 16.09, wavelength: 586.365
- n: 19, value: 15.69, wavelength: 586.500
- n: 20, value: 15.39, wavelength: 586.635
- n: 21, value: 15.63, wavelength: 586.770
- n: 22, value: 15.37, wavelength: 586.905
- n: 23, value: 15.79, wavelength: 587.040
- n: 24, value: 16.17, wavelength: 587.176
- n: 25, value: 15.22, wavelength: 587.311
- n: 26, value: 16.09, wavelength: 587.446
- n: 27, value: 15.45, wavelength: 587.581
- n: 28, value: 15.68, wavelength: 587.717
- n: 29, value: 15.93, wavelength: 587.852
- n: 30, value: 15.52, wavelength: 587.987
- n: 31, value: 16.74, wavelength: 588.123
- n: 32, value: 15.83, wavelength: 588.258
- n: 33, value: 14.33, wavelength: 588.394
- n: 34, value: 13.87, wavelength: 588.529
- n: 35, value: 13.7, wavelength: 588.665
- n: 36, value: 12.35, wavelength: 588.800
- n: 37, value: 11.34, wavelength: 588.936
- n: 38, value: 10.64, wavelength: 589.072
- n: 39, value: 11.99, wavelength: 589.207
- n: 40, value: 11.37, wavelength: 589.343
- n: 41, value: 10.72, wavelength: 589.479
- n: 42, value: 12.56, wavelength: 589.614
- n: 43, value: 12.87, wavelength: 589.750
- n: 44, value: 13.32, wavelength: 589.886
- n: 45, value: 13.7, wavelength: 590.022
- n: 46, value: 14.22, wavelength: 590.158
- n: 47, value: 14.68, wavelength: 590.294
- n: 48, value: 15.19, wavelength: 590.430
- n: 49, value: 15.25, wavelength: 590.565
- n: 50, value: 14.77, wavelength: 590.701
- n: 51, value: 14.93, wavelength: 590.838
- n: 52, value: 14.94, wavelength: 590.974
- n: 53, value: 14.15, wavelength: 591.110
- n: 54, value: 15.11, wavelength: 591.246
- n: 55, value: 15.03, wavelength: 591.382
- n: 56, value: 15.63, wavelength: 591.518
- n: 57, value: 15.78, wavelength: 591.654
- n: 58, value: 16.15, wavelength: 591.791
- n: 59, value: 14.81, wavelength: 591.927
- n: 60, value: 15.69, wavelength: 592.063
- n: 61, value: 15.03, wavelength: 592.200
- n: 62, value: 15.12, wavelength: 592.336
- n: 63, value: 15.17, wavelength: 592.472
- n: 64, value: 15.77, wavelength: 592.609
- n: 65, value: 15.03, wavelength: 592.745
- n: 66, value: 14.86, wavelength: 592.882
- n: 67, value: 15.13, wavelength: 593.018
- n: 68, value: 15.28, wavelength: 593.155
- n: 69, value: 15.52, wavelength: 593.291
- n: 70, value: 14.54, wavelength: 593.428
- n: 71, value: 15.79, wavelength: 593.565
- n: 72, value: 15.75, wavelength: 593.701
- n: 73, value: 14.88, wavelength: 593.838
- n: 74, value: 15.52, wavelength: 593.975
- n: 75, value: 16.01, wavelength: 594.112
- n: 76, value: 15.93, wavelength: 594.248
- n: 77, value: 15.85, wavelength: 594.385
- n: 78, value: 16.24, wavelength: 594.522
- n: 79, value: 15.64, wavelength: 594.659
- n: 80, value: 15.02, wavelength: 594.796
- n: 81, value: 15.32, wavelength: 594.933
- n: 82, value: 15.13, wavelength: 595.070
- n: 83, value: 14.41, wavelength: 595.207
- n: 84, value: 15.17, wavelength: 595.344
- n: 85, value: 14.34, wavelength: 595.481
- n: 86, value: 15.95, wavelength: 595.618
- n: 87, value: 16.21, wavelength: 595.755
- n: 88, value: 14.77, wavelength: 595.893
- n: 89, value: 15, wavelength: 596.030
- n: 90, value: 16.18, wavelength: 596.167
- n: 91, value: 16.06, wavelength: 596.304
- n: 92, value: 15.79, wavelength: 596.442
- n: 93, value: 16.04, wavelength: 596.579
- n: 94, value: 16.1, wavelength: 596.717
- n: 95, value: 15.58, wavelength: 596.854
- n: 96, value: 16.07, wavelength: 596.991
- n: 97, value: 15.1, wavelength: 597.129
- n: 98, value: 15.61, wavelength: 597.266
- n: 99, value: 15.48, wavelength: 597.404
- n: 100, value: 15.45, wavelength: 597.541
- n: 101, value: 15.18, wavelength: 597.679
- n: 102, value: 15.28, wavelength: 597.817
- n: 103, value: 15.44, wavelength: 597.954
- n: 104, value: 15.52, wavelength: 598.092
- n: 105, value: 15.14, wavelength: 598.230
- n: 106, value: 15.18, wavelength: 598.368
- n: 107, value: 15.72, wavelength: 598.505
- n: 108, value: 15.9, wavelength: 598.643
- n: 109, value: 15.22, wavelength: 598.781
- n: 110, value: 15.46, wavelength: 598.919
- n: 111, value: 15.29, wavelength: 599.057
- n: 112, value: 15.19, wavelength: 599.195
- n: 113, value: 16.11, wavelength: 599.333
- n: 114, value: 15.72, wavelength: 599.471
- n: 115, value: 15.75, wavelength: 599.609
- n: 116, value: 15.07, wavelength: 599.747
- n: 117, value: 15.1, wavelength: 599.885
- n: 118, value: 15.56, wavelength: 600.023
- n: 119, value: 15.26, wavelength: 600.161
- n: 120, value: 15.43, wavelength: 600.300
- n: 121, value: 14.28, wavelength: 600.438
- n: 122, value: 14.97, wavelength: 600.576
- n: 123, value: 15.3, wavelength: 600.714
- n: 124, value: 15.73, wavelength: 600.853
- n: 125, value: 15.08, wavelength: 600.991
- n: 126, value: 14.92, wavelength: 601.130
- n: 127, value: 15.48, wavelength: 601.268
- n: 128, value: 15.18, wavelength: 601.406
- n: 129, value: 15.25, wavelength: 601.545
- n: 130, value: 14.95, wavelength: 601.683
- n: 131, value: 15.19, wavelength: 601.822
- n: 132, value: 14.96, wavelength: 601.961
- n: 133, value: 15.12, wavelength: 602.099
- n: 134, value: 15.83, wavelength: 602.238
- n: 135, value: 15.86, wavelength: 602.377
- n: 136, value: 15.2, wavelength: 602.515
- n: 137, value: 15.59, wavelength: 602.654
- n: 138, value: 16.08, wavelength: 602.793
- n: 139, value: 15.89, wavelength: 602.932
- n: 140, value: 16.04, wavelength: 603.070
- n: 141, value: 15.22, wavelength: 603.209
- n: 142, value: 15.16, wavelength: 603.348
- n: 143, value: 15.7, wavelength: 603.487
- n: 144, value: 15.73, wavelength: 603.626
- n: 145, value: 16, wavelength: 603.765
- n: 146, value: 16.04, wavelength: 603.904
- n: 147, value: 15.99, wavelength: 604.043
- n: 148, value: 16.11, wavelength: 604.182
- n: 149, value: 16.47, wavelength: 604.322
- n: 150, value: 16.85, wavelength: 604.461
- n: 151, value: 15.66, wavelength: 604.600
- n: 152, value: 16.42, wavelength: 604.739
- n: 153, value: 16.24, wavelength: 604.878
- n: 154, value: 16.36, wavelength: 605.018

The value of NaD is 0.368 nm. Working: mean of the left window 15.6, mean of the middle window 13.8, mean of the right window 15.4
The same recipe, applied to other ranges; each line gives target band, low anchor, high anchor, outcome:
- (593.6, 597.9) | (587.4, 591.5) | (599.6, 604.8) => -0.209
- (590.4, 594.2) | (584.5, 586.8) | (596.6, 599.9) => 0.072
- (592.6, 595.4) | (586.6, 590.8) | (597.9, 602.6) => -0.118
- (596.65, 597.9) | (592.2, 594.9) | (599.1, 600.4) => -0.009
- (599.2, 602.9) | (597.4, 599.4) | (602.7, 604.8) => 0.081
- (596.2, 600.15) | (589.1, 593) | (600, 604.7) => -0.111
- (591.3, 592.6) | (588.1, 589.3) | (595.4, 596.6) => -0.101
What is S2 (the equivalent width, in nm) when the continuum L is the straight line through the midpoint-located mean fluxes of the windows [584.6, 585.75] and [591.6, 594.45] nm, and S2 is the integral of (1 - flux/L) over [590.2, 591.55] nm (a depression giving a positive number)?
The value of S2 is 0.05 nm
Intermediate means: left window 15.7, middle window 14.9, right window 15.4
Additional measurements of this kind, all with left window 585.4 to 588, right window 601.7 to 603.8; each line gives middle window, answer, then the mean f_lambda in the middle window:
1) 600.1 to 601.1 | 0.03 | 15.1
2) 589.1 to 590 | 0.20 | 12.2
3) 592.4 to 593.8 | 0.03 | 15.3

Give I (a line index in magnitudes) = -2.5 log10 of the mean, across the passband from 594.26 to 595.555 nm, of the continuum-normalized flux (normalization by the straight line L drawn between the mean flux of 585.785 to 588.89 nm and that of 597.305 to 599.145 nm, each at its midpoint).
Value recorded 0.01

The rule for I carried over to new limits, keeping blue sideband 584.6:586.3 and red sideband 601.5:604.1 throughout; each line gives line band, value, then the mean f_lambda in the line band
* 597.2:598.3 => 0.013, 15.4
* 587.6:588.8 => 0.034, 15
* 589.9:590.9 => 0.068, 14.6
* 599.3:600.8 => 0.018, 15.3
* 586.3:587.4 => -0.011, 15.7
